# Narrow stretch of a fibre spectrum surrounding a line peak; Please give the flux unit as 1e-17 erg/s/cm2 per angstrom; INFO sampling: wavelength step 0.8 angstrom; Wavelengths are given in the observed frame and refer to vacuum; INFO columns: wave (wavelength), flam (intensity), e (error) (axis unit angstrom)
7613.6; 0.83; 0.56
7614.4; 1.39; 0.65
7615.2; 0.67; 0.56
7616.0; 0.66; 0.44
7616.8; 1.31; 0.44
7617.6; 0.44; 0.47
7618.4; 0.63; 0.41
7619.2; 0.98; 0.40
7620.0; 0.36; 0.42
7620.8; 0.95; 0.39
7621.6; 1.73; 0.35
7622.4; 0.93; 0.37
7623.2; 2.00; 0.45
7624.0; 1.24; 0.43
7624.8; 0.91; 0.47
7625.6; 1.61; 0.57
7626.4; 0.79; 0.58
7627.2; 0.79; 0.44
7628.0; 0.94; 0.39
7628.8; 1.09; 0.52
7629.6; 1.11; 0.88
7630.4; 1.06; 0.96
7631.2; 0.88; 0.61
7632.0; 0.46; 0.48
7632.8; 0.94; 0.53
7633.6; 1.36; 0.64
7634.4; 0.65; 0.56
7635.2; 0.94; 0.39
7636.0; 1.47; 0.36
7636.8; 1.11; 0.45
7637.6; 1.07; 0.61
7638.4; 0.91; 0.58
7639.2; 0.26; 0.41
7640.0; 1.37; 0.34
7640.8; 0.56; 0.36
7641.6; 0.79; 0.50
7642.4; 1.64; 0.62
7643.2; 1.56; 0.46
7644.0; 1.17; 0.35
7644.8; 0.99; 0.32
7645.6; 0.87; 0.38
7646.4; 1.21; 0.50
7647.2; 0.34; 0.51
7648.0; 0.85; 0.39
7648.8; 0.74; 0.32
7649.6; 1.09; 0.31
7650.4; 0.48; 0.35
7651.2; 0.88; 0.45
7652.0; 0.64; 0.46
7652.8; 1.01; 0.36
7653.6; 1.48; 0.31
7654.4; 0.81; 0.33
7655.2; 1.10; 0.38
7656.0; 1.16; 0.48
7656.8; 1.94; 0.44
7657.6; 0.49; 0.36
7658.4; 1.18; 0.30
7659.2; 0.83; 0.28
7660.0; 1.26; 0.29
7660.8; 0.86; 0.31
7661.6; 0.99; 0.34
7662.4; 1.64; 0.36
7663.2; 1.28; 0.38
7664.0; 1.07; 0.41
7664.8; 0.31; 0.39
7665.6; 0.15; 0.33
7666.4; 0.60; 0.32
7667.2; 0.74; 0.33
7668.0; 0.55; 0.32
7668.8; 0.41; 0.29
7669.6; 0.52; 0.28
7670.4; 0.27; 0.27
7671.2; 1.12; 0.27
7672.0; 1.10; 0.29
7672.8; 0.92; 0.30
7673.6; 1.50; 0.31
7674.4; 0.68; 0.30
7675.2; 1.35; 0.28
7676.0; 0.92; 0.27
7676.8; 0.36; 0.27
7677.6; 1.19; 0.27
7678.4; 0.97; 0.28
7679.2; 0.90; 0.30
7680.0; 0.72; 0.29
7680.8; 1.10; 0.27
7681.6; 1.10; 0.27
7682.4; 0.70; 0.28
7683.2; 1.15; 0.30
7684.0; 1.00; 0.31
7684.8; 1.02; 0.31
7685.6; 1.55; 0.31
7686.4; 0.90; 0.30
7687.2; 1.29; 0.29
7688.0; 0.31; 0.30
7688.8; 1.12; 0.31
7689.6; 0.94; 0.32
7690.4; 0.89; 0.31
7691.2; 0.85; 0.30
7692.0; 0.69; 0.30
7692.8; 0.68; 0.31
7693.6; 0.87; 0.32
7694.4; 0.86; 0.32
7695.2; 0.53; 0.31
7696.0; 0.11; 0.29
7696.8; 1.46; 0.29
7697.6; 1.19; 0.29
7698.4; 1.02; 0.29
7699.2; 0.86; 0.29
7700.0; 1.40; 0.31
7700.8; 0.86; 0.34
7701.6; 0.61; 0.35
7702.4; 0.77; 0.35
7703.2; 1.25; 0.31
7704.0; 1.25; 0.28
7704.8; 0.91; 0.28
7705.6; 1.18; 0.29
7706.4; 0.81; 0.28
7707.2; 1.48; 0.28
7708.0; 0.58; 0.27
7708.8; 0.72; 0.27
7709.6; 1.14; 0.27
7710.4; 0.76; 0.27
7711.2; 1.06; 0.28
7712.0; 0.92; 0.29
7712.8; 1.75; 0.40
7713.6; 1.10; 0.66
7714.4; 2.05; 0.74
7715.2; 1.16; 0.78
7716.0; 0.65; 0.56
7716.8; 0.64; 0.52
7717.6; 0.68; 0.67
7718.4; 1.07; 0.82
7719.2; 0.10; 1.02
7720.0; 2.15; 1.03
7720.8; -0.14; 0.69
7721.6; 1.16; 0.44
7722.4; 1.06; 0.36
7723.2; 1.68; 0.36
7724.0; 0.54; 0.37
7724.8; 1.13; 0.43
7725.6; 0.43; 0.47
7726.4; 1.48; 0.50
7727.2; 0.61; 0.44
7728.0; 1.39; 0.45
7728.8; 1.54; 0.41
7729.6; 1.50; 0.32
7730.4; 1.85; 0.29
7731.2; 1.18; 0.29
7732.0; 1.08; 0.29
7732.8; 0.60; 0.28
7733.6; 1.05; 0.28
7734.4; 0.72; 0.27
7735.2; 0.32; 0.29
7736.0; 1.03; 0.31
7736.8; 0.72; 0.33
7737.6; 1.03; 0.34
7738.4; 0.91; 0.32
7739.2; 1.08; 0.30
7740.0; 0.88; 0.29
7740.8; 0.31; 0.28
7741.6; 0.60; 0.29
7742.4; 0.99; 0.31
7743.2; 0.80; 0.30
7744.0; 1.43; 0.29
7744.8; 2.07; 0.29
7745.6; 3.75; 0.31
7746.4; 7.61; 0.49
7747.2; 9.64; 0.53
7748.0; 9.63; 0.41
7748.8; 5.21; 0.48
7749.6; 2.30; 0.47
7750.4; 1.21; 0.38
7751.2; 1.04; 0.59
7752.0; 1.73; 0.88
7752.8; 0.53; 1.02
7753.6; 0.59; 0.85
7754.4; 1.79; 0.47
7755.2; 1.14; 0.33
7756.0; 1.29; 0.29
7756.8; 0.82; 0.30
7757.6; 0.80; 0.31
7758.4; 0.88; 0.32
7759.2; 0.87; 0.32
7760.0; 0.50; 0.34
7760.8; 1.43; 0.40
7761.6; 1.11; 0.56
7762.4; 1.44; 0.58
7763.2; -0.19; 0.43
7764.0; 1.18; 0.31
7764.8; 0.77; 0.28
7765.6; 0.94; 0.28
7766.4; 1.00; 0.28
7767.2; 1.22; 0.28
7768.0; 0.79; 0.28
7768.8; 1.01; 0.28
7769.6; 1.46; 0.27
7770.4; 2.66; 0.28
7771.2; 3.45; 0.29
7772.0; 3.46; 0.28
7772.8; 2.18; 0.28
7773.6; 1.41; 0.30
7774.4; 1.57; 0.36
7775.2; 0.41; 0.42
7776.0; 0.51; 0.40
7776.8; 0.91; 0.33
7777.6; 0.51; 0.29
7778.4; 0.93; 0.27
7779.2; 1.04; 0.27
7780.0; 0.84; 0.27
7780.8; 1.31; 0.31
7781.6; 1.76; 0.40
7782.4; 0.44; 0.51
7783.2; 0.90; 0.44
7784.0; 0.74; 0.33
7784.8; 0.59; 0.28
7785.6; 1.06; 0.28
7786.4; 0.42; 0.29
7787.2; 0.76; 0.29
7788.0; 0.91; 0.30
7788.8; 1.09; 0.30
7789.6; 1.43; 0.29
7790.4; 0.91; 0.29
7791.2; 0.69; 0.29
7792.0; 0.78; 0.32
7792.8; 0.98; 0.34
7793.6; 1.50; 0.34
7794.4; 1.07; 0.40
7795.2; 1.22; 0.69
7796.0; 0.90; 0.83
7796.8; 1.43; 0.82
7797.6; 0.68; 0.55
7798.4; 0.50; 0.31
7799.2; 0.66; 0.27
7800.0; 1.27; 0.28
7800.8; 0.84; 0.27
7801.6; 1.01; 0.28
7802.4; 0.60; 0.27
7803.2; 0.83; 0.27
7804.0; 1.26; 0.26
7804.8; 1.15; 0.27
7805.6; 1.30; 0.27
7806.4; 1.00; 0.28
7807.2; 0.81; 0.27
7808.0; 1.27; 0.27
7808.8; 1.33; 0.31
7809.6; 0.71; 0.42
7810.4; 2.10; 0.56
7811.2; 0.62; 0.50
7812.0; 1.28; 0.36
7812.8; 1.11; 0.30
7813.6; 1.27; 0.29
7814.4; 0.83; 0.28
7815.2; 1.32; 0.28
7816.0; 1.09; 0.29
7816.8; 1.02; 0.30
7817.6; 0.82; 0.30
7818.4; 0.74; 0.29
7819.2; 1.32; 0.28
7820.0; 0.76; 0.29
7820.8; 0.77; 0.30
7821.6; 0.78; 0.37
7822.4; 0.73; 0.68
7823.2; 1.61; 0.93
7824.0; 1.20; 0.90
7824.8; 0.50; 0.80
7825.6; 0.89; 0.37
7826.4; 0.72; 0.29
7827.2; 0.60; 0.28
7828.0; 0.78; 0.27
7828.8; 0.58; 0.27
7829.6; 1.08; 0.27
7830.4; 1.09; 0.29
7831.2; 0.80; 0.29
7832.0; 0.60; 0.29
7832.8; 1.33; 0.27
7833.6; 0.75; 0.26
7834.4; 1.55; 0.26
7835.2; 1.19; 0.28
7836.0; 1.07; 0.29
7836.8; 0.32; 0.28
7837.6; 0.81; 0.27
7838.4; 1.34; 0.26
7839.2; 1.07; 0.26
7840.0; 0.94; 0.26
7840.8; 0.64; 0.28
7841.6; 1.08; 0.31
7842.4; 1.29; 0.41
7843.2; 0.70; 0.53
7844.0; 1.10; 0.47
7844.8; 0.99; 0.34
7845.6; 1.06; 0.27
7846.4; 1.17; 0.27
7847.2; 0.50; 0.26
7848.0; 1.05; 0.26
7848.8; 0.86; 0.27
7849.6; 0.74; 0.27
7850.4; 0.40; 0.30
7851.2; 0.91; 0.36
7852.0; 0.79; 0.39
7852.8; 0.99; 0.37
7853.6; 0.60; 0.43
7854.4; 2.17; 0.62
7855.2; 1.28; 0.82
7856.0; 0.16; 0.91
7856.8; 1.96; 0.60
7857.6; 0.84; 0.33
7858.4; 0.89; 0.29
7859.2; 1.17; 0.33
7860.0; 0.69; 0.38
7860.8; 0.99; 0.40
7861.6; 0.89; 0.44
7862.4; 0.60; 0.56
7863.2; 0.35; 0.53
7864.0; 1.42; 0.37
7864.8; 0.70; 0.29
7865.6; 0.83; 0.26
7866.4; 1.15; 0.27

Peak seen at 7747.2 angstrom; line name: H-alpha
